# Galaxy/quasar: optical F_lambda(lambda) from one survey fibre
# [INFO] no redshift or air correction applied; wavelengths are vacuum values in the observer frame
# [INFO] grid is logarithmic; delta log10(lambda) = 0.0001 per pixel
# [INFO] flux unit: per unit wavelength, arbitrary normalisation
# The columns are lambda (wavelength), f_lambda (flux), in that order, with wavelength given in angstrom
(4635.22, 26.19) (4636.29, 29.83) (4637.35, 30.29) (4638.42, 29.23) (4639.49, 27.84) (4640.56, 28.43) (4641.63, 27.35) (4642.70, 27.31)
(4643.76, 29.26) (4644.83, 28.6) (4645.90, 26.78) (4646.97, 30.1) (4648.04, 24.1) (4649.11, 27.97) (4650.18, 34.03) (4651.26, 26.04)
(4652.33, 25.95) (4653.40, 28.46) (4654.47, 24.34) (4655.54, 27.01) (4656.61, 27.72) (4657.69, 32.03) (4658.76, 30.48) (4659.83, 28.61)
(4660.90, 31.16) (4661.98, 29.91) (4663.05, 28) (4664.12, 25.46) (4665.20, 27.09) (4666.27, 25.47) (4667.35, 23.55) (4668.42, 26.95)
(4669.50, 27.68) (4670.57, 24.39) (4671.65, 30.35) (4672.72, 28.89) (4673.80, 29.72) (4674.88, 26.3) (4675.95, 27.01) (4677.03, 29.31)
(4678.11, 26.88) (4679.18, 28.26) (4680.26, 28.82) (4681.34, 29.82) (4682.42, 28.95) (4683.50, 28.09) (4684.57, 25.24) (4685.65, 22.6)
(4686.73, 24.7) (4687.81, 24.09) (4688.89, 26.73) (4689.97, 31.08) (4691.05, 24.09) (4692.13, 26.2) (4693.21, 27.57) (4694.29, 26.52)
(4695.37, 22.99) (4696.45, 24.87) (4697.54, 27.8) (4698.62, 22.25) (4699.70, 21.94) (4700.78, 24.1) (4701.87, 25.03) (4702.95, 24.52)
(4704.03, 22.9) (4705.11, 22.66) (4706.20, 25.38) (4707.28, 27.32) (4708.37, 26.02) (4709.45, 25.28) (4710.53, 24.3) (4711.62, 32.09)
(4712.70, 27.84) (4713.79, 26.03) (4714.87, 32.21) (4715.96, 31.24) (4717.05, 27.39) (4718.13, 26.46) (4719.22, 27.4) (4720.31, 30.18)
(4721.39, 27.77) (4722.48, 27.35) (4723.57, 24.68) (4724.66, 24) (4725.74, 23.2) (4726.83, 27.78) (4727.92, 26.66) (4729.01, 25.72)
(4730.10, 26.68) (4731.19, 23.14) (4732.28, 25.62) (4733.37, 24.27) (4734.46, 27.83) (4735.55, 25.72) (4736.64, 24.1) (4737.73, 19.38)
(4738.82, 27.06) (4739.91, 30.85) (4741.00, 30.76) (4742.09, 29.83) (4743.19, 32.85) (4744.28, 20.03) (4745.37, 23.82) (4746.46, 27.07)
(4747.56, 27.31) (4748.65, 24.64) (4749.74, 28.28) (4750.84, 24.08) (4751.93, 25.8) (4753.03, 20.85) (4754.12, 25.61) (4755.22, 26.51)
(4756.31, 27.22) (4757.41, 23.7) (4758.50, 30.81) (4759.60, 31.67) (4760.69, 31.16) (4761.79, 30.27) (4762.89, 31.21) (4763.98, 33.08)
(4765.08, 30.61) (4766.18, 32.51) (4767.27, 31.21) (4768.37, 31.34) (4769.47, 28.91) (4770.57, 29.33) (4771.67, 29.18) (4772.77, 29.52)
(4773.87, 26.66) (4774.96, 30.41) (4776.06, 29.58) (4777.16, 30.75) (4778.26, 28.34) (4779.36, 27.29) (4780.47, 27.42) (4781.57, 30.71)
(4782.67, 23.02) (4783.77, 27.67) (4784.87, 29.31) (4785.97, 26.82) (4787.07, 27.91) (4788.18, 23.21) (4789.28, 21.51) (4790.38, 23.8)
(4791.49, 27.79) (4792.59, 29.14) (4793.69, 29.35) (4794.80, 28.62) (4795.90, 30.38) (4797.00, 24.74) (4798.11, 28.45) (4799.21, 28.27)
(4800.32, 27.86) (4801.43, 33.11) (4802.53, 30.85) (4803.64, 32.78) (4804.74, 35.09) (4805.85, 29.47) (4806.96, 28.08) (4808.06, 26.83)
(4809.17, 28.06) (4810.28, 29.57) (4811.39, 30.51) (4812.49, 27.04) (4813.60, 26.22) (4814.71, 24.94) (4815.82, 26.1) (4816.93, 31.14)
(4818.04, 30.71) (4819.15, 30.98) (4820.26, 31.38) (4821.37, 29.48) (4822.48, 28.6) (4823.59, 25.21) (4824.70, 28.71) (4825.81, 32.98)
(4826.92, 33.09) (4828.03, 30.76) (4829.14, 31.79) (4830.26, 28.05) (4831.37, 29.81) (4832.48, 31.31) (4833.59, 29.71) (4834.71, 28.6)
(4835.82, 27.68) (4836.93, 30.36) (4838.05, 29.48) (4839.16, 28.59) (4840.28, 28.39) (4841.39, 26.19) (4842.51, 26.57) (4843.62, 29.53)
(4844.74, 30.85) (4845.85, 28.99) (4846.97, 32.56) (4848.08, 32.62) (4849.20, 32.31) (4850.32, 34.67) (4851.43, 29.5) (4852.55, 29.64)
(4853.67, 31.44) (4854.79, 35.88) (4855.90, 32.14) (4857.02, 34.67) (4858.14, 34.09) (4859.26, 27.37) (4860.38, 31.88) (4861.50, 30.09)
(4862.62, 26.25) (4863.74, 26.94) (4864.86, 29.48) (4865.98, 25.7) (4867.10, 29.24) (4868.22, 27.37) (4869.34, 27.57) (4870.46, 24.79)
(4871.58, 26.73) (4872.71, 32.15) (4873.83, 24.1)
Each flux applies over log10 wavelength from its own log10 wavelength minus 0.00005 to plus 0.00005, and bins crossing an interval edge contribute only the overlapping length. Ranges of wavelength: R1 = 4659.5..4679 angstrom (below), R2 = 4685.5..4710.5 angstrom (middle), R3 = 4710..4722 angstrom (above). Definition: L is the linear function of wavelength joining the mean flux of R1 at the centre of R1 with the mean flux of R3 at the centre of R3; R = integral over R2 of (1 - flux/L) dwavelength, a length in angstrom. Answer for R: 2.68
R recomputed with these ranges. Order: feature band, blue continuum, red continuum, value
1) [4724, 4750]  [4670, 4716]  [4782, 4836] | 1.2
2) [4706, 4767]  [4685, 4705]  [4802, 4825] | -1.8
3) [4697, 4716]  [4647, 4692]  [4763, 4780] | 1.7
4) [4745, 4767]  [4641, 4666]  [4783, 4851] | 0.6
